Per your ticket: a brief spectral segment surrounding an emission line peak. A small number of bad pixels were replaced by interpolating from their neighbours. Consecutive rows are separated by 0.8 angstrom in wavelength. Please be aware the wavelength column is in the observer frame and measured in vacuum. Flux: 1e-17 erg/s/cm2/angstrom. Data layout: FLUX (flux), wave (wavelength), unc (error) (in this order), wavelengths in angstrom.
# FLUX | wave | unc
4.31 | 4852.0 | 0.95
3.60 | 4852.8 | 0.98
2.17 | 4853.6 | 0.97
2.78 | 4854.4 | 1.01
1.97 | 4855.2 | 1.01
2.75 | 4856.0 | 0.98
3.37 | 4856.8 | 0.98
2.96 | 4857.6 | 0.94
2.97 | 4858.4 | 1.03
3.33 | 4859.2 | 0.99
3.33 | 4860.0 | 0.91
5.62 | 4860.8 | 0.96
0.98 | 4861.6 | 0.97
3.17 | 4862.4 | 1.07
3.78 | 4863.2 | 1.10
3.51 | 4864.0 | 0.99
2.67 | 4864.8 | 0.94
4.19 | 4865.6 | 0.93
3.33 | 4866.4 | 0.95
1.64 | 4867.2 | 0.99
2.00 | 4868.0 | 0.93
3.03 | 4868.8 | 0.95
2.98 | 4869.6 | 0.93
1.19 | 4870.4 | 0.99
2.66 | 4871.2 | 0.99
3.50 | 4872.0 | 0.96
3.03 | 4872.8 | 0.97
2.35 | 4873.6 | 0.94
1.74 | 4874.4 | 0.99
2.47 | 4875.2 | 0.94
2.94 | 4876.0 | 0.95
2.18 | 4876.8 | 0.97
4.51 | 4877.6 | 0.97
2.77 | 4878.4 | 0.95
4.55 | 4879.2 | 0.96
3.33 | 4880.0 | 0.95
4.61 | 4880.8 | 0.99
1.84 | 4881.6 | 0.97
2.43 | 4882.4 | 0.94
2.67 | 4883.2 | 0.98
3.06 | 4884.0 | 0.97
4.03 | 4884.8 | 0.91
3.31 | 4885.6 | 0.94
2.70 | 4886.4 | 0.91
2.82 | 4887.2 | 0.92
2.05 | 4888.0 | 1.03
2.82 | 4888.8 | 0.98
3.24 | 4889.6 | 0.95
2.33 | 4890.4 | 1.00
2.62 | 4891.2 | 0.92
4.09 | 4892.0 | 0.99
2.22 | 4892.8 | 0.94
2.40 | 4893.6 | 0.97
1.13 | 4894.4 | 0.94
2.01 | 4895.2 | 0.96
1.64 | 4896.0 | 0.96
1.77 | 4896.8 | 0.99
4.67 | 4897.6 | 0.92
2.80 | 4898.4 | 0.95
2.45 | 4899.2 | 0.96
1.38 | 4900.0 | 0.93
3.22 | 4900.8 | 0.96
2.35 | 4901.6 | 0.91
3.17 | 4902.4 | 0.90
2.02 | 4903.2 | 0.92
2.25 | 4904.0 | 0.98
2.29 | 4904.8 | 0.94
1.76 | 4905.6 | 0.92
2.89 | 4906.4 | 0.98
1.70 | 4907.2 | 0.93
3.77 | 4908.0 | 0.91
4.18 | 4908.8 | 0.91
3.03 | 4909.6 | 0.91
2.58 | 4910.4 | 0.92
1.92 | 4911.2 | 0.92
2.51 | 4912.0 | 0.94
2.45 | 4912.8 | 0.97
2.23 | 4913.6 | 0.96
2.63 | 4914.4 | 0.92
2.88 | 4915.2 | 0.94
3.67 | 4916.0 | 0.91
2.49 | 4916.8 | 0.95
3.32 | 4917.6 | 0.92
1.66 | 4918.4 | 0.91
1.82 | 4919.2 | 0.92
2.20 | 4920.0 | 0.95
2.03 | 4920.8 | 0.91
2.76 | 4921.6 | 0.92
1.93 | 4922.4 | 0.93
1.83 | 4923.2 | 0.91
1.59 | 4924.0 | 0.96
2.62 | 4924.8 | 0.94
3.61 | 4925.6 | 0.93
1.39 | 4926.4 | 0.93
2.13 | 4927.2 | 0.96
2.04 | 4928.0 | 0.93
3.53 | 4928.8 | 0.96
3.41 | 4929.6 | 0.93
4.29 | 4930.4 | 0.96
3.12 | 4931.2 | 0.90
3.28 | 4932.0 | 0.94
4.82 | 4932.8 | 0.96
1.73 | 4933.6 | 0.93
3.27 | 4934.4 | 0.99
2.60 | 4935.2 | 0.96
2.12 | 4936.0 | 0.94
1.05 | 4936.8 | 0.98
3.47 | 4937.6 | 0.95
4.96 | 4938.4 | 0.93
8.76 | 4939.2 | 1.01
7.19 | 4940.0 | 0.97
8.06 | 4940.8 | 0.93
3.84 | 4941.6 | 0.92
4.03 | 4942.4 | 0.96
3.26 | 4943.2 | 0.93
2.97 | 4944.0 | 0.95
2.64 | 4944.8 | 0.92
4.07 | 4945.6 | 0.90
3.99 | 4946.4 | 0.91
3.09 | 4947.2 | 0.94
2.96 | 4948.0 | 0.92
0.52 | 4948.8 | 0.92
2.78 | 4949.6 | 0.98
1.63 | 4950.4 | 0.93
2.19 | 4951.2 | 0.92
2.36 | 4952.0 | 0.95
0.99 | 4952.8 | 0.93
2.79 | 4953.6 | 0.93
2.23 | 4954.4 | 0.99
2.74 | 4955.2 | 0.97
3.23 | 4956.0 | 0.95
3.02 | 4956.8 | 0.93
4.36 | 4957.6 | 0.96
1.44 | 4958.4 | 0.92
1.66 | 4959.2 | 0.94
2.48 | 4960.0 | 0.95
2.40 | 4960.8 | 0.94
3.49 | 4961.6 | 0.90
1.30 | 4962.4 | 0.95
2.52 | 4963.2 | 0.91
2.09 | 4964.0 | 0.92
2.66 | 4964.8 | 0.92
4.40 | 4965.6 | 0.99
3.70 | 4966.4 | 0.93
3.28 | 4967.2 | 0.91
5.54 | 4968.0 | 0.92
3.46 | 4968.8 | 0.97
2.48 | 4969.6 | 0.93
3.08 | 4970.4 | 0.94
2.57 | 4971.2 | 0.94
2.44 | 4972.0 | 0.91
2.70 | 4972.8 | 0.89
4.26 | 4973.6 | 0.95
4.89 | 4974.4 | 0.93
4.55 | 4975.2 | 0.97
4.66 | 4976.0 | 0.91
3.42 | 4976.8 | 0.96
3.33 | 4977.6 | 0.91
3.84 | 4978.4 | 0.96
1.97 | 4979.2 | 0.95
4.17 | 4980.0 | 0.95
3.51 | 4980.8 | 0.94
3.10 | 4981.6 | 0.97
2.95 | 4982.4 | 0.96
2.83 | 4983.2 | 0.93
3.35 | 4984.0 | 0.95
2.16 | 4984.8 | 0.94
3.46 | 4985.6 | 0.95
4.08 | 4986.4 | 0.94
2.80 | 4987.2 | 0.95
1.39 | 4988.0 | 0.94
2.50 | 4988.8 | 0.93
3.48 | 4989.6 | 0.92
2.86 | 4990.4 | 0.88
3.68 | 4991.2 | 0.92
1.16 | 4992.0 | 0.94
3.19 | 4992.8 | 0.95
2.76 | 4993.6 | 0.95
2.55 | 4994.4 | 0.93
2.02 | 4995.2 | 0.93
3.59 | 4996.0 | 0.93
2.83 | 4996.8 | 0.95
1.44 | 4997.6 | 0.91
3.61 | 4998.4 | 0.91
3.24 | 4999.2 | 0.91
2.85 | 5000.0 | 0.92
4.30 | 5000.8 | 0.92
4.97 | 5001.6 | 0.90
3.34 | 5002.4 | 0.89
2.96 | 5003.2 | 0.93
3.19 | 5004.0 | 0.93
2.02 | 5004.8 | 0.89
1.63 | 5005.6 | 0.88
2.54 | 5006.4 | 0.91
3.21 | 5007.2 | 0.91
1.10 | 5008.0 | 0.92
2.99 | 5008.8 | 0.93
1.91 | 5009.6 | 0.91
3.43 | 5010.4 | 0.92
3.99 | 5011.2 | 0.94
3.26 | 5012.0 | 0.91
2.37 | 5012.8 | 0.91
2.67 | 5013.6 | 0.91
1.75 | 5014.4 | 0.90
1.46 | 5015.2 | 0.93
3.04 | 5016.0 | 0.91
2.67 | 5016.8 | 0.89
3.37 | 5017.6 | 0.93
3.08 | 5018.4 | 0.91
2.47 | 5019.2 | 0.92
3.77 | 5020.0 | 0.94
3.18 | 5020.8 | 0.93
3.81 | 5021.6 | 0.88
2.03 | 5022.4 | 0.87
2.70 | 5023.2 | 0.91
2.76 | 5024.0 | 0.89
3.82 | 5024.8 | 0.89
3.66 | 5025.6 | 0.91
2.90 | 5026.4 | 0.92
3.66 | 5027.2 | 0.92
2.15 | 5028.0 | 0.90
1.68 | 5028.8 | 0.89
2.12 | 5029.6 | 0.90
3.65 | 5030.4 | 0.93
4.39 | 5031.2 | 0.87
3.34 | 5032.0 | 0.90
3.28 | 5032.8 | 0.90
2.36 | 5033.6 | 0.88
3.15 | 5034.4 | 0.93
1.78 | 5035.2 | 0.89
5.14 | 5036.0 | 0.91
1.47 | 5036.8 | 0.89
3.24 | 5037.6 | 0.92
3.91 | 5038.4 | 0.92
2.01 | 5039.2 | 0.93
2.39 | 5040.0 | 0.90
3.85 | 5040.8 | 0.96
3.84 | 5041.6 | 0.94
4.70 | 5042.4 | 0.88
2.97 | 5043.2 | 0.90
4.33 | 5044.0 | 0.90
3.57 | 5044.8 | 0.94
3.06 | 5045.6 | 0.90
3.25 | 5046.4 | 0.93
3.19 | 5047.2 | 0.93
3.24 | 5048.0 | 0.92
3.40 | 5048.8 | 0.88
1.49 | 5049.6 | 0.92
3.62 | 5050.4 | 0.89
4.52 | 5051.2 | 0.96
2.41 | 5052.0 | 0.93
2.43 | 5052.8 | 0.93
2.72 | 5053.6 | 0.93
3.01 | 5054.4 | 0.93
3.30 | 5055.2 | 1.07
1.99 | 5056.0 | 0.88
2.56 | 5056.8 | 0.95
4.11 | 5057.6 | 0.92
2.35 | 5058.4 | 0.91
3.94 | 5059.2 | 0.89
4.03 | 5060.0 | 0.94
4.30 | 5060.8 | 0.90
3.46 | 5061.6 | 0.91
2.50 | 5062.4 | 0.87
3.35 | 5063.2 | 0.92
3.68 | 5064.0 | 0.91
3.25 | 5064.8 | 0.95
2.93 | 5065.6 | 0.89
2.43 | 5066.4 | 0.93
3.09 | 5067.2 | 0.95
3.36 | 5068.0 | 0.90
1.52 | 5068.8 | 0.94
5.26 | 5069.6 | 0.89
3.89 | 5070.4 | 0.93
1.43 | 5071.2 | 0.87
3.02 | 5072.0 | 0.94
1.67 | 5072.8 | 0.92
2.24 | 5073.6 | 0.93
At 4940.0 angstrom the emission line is Hgamma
